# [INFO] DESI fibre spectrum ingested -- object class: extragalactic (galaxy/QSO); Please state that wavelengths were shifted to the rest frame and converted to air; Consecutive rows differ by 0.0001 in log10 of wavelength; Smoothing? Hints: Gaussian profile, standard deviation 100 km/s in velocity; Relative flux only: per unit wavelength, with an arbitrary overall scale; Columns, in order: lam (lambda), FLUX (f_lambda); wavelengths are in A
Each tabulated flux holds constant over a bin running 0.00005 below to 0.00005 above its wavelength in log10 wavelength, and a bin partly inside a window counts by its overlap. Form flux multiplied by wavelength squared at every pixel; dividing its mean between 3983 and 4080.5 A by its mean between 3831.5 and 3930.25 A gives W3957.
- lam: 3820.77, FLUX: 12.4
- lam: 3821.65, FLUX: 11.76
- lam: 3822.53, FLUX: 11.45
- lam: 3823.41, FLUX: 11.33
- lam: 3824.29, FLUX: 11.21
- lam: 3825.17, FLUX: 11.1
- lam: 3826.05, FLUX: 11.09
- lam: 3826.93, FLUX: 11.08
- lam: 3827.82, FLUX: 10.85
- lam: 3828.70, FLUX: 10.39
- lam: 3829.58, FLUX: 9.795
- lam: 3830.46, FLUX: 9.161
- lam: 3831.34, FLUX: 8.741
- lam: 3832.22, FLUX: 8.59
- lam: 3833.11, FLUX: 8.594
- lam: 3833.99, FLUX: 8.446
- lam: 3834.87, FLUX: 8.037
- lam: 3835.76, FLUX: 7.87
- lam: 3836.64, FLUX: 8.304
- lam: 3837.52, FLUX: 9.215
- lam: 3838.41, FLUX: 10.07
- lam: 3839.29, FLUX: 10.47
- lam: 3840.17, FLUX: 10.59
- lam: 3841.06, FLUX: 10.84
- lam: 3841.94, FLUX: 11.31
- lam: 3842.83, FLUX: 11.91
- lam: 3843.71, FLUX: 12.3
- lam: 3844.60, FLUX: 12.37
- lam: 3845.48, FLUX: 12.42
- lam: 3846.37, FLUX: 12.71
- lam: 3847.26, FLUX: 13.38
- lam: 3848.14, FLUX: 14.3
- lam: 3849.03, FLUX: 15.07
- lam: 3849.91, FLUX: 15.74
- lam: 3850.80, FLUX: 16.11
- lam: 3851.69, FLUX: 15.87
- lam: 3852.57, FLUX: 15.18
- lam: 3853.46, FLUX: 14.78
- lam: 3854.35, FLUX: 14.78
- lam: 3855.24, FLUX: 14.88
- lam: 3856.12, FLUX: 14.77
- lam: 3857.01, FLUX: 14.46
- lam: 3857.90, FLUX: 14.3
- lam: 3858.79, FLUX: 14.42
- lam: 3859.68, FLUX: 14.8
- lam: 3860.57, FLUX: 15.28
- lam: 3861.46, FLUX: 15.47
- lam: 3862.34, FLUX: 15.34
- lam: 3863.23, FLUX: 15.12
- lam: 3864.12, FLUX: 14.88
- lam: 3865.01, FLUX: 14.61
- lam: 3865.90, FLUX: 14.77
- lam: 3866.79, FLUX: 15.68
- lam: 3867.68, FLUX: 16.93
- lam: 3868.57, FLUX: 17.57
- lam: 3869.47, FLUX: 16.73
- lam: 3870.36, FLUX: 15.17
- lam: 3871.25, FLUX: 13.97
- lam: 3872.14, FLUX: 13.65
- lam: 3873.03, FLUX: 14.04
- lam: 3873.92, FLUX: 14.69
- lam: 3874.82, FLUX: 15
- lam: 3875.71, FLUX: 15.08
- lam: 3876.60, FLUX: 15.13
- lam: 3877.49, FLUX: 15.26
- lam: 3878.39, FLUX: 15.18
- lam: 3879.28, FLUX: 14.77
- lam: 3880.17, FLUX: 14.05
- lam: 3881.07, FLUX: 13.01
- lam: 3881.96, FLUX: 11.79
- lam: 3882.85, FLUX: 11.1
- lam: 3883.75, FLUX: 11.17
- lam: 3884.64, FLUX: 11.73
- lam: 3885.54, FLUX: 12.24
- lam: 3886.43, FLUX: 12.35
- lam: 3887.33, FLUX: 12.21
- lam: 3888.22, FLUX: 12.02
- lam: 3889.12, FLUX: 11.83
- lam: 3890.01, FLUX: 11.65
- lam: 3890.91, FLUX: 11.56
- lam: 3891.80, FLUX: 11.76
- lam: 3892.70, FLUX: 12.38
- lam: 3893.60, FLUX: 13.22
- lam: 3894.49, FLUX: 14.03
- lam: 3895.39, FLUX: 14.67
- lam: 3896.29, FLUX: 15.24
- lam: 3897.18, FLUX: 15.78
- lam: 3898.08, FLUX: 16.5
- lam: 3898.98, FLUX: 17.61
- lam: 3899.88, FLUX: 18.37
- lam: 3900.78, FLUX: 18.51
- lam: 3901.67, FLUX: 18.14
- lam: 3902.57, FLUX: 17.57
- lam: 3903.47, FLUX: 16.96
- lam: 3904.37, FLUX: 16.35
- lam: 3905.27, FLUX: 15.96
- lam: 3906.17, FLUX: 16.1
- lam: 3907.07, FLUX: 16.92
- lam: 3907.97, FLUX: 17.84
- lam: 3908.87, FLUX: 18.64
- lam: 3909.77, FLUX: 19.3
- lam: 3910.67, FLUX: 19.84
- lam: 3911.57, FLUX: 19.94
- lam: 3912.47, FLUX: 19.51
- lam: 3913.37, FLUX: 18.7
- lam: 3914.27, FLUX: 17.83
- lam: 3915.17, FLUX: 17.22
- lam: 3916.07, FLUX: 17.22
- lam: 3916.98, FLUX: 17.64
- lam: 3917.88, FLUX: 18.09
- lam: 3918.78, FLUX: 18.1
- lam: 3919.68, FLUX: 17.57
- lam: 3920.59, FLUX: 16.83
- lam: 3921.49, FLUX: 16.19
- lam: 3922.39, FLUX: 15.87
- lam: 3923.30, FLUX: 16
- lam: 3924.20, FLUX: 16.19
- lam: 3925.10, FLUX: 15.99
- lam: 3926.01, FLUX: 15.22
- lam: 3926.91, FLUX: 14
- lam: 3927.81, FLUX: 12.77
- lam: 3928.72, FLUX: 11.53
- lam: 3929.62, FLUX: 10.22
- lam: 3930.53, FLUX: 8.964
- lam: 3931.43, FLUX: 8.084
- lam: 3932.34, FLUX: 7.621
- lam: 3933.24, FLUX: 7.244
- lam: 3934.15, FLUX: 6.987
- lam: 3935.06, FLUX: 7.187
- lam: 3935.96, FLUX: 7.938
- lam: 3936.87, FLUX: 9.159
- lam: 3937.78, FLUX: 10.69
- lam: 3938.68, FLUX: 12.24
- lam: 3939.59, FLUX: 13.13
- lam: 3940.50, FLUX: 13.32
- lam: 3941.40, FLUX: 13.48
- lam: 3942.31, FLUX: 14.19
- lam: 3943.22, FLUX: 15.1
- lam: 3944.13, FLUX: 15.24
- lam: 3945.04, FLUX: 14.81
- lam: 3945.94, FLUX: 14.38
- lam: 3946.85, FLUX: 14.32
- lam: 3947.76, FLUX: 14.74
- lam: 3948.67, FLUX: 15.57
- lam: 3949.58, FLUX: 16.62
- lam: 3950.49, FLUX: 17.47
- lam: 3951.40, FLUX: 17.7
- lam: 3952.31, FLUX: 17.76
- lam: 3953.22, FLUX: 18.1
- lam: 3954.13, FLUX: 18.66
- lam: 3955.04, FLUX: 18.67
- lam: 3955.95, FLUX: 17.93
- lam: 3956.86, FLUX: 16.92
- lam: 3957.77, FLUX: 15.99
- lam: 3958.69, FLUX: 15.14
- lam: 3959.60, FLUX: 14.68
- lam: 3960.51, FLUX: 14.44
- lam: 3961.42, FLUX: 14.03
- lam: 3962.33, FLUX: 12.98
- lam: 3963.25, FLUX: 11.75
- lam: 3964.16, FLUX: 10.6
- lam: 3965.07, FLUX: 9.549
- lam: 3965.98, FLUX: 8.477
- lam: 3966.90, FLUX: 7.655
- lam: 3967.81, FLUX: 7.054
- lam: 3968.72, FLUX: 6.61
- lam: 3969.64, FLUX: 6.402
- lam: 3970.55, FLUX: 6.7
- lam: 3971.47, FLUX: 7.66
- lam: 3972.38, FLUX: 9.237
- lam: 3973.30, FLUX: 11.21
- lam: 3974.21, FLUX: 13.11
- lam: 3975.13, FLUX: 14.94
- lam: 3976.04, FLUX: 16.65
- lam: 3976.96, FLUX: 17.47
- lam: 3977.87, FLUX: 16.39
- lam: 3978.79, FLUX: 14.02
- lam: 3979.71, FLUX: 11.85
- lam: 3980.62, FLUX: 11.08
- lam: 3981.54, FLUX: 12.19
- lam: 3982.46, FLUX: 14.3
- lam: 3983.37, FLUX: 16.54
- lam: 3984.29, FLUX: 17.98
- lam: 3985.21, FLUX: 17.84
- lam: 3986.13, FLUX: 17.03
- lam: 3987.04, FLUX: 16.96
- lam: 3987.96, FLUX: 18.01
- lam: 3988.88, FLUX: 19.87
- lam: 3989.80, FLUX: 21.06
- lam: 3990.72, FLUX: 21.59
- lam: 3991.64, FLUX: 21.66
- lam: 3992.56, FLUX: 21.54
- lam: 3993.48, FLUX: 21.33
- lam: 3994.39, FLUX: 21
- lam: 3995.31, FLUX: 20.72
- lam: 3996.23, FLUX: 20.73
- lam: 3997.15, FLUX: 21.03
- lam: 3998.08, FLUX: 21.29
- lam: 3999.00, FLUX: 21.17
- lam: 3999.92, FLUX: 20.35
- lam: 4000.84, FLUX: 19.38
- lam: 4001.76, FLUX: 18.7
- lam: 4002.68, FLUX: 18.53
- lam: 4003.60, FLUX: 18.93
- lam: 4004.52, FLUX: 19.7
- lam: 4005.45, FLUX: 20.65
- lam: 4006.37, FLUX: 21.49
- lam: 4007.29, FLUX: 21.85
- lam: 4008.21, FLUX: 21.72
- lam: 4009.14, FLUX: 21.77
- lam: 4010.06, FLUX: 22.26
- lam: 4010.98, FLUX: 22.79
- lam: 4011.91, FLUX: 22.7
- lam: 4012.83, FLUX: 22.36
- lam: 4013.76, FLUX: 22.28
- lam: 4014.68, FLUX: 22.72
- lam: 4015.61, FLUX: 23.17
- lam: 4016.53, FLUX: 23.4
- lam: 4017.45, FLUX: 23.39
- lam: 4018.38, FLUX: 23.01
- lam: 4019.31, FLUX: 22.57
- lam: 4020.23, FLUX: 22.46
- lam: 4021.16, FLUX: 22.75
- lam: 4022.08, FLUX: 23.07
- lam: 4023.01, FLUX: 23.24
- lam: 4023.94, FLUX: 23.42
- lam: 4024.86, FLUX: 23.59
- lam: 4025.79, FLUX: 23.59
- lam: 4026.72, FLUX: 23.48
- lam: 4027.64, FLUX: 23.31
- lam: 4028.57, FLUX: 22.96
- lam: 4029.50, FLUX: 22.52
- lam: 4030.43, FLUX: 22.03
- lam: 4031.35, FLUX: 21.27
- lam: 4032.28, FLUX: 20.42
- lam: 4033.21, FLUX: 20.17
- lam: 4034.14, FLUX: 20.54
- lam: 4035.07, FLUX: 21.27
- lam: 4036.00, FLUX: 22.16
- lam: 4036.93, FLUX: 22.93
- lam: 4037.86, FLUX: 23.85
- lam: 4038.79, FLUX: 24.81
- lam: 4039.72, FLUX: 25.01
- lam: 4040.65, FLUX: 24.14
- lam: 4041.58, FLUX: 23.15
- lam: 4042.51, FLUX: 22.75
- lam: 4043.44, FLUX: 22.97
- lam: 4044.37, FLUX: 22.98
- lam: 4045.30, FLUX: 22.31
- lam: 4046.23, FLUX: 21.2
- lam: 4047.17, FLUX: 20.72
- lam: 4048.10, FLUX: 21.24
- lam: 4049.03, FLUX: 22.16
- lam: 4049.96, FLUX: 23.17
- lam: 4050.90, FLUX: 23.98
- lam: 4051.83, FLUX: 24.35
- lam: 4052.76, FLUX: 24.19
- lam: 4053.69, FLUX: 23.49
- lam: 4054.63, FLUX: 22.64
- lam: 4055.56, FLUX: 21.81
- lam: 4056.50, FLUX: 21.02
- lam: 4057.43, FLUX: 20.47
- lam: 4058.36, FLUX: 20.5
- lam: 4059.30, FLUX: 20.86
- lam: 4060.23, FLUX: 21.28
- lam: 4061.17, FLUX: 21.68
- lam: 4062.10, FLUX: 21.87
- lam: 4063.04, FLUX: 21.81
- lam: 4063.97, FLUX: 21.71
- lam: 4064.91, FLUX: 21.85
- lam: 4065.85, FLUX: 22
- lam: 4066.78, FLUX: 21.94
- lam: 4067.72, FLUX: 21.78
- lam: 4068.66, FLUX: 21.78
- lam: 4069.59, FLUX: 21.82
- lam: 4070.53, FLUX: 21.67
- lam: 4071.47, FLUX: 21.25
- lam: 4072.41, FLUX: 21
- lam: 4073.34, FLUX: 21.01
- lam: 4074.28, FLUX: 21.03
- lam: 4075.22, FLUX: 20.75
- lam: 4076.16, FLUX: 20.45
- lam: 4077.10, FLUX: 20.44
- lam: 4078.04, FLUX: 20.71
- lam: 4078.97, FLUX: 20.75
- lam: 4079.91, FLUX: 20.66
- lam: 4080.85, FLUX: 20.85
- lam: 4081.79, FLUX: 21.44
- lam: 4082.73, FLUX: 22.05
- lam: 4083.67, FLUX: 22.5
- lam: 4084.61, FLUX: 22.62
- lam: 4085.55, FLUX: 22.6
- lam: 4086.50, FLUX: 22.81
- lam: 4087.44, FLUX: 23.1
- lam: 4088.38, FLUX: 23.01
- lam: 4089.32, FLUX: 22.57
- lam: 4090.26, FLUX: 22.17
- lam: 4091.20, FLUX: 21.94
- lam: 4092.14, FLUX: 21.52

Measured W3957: 1.6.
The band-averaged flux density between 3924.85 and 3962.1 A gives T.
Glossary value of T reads 13.6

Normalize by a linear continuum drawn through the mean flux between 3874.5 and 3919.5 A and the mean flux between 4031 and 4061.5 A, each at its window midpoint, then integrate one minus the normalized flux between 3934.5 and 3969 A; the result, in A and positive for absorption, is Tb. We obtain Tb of 8.48 A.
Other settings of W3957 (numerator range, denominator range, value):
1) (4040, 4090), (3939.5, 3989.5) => 1.64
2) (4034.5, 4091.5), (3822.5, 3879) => 1.88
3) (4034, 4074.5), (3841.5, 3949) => 1.66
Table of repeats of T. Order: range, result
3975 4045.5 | 20.8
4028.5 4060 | 22.3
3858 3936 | 14.7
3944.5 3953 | 16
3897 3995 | 14.9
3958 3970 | 10.8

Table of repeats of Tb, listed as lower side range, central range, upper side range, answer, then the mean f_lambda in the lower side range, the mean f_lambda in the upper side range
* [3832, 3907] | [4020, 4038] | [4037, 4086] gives -1.6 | 13.8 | 22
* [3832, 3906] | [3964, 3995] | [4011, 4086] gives 7.7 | 13.8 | 22.2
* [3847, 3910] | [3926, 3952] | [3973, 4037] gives 7.5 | 14.9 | 20.2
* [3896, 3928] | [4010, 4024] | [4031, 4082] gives -1.5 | 17.2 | 21.9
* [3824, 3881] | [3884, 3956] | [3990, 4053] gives 7.9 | 13.1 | 22.1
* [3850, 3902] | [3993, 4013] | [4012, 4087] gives -0.8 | 14.5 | 22.2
